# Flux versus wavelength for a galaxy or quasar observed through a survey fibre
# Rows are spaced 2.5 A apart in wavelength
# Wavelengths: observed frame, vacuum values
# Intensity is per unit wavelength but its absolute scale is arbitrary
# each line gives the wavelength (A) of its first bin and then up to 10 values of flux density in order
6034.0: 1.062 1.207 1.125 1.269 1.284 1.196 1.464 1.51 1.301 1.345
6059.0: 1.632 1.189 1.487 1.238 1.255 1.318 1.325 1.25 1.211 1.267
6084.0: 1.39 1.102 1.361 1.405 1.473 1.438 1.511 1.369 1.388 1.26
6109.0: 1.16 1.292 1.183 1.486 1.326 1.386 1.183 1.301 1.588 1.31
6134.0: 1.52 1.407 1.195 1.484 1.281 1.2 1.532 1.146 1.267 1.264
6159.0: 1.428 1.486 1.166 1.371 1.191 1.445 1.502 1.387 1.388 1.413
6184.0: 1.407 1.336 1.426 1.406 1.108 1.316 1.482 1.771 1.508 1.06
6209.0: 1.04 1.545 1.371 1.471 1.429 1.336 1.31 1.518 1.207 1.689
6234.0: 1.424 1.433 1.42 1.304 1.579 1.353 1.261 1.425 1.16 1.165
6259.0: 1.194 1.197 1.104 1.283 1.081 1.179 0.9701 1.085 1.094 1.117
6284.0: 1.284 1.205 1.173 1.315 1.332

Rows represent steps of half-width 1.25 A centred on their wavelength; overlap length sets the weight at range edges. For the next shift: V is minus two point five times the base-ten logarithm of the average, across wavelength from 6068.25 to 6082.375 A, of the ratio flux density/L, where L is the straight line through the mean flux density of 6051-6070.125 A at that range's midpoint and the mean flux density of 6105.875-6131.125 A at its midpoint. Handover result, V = 0.07 mag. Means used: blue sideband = 1.36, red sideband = 1.32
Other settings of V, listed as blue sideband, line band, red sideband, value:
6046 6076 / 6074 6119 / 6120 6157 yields 0.02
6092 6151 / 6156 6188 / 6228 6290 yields -0.04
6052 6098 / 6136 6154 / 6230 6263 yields 0.02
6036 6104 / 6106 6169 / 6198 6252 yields 0.03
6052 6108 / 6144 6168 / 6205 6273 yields 0.01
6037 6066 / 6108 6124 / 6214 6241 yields 0.06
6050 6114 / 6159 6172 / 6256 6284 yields -0.07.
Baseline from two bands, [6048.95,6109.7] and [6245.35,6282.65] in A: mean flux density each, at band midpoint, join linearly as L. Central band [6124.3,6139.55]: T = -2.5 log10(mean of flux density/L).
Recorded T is -0.07 mag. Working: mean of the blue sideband 1.35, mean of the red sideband 1.18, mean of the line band 1.38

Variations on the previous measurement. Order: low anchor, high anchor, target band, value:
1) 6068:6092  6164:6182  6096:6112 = -0.030 mag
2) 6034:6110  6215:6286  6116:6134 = -0.051 mag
